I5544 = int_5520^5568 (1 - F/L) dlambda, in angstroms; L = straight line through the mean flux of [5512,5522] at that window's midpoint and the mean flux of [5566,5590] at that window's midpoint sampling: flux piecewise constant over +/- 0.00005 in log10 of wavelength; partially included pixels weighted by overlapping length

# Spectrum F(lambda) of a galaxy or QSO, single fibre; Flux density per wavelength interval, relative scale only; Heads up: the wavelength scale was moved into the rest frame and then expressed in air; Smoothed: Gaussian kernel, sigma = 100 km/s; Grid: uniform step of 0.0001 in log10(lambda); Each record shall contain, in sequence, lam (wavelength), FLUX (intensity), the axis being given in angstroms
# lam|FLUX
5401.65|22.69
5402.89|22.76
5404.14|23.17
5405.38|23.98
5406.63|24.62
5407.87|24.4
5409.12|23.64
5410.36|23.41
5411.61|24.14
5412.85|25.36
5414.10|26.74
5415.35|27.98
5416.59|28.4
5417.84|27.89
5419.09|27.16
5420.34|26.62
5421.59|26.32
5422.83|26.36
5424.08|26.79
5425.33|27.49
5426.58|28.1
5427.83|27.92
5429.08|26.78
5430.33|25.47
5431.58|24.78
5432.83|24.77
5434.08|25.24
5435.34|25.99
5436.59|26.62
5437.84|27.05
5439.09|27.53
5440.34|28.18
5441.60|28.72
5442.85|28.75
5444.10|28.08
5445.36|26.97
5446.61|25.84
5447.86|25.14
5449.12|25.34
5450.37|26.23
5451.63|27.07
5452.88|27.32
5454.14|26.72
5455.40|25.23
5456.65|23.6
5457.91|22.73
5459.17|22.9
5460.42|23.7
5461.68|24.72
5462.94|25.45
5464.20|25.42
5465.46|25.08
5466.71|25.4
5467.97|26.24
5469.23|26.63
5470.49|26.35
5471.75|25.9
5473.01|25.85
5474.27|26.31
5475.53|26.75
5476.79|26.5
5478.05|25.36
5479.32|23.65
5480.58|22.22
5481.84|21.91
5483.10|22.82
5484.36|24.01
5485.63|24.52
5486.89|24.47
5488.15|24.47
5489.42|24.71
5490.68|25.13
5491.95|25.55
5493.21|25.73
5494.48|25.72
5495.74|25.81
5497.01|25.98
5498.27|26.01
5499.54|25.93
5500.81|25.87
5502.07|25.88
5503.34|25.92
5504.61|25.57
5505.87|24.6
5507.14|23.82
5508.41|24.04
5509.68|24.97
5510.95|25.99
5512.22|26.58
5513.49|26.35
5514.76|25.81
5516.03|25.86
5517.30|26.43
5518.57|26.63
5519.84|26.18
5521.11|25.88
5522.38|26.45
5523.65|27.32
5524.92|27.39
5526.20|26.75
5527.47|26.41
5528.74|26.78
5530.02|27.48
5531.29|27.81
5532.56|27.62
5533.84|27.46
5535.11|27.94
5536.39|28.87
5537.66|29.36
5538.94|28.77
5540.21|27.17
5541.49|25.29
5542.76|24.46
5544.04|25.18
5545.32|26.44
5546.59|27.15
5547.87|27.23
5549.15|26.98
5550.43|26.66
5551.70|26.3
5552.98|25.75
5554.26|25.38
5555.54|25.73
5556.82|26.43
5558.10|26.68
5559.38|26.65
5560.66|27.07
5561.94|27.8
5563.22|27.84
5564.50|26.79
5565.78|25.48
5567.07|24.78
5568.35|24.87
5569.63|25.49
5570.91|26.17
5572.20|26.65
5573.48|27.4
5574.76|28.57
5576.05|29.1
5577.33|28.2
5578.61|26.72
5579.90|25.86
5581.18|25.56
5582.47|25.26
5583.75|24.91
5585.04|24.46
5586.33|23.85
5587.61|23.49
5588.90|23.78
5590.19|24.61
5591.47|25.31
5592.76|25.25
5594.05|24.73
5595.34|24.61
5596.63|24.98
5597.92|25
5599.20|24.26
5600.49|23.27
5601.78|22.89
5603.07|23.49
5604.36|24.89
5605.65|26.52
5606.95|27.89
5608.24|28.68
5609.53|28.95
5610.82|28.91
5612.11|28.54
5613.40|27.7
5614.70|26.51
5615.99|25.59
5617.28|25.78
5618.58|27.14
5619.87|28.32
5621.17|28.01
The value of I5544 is -1.4 angstroms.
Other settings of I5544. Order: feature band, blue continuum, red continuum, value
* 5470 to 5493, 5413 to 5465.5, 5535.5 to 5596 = 1.28 angstroms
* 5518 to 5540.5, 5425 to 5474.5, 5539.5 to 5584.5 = -0.89 angstroms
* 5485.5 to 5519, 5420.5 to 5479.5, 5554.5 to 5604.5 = 0.51 angstroms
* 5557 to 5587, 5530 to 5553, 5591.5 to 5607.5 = -0.54 angstroms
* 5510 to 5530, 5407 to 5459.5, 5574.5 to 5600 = -0.55 angstroms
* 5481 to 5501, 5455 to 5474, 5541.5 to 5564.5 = 0.47 angstroms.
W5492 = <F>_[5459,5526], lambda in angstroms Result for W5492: 25.4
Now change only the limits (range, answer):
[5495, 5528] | 25.9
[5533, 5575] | 26.7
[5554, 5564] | 26.8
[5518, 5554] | 26.9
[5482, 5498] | 24.9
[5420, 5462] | 26.2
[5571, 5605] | 25.3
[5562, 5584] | 26.5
